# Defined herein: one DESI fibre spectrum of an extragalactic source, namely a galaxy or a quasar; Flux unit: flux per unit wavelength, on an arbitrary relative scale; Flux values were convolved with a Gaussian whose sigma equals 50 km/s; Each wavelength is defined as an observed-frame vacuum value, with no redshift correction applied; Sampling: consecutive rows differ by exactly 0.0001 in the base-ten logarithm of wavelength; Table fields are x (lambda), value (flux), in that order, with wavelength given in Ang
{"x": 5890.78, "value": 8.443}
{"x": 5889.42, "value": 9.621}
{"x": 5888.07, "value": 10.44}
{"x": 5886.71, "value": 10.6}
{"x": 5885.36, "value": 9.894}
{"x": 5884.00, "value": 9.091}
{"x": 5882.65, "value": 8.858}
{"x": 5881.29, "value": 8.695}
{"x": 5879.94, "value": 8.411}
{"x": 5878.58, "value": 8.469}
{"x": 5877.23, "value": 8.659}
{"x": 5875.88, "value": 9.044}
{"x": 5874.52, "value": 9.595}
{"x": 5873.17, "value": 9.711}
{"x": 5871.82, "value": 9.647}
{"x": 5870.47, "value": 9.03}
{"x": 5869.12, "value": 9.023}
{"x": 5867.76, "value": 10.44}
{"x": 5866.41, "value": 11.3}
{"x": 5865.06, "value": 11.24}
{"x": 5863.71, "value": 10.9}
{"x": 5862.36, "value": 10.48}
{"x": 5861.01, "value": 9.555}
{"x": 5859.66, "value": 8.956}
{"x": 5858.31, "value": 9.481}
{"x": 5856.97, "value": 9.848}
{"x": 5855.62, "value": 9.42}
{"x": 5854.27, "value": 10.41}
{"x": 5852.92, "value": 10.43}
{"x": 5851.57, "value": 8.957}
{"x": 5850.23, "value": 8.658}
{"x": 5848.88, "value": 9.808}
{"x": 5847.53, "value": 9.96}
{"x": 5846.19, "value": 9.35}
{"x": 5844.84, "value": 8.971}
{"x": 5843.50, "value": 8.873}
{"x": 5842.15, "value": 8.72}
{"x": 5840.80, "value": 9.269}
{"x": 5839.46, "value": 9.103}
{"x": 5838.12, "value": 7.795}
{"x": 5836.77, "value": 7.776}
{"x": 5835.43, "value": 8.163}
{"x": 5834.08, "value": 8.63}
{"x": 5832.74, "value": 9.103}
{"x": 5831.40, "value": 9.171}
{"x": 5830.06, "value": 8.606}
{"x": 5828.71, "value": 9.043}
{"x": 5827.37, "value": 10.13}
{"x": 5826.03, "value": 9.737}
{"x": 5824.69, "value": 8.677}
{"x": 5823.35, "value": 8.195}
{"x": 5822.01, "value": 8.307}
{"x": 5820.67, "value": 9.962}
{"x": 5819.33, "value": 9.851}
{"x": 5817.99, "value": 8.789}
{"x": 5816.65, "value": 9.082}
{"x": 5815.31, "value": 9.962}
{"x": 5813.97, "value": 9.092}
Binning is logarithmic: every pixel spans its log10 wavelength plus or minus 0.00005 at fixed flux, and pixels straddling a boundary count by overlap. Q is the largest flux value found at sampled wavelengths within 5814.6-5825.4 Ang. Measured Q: 9.962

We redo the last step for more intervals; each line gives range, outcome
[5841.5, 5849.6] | 9.96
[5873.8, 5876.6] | 9.595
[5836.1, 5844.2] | 9.269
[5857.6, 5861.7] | 9.555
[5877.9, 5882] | 8.695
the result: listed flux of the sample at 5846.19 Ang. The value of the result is 9.35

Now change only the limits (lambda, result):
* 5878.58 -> 8.469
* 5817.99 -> 8.789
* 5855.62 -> 9.42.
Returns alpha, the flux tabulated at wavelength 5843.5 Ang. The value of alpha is 8.873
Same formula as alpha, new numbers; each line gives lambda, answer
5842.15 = 8.72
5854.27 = 10.41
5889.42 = 9.621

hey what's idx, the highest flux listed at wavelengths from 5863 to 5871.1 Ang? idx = 11.3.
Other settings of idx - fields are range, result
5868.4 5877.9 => 9.711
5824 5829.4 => 10.13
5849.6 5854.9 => 10.43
